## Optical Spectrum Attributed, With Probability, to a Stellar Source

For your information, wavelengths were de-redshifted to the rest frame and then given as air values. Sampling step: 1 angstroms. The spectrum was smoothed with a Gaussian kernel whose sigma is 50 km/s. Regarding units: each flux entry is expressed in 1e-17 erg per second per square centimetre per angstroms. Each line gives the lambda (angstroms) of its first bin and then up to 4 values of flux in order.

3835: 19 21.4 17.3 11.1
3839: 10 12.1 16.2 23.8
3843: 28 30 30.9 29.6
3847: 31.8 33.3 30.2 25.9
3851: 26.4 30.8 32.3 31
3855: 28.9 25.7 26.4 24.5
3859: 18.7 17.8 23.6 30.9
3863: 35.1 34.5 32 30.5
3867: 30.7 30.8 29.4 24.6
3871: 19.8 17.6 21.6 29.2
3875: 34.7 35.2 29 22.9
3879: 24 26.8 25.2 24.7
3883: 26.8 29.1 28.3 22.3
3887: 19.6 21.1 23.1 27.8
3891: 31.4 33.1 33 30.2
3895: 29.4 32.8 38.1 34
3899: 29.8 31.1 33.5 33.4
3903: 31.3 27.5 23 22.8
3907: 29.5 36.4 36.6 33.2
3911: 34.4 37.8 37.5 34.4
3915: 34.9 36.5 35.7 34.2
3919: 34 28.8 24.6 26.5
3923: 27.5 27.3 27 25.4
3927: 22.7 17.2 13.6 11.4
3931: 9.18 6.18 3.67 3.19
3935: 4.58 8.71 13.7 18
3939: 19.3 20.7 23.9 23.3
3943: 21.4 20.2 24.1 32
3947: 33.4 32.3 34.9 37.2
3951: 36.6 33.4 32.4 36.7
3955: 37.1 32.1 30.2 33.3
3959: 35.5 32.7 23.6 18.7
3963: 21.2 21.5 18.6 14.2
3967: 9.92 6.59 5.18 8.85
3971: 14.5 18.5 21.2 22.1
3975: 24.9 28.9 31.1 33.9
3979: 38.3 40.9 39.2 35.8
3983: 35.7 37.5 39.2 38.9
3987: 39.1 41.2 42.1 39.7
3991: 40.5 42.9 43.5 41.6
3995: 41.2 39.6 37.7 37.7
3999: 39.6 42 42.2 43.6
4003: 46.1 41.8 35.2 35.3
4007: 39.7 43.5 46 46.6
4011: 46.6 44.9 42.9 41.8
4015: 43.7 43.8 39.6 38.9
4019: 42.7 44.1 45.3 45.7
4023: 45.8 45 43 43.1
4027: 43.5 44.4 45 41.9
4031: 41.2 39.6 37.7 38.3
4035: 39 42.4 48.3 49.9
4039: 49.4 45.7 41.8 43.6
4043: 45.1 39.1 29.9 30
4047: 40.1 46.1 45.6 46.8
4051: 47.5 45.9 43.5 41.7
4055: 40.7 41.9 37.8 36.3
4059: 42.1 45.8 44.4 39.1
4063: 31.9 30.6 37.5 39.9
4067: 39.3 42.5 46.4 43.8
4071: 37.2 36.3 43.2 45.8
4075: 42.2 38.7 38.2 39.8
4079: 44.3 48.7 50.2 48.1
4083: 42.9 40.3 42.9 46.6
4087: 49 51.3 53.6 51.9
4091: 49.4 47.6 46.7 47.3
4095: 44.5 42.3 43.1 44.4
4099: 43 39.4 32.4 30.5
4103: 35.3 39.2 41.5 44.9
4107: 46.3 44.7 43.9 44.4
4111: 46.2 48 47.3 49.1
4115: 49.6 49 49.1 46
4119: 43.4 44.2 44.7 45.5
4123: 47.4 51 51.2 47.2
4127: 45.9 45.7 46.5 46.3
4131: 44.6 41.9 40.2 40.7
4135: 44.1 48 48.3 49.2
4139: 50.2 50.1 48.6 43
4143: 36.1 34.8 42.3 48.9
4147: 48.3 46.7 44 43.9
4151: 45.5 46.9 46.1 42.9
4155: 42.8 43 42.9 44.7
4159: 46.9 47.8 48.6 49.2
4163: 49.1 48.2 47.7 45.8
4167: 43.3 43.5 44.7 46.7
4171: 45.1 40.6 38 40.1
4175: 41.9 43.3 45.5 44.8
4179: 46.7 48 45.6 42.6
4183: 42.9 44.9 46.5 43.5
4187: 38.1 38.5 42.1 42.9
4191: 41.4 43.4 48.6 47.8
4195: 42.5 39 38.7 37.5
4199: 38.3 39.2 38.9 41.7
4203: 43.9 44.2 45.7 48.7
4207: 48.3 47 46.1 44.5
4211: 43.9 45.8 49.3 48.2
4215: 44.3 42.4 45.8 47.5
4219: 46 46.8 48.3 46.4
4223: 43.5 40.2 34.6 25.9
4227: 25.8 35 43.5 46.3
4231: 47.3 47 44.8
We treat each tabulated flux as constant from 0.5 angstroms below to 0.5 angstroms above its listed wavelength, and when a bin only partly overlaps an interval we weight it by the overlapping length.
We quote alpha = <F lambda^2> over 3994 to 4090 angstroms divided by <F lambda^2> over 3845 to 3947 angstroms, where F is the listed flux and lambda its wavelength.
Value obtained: 1.7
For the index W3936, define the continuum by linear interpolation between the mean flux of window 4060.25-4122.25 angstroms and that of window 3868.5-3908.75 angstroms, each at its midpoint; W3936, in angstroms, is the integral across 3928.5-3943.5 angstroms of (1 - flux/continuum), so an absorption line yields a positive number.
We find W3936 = 8.70 angstroms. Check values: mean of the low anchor 28.1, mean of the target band 13.4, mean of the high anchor 43.5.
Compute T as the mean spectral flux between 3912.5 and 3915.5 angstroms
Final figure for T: 35.6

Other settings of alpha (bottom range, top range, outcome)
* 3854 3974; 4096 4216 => 1.93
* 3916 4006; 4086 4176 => 1.73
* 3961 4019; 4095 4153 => 1.39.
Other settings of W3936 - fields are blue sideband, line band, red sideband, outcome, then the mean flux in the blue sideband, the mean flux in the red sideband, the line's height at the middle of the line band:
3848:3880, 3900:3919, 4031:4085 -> -1.2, 27.6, 41.8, 31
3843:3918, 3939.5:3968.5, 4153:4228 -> 5.2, 29.3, 43.6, 32.7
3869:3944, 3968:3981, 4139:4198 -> 2.9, 25.8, 44.2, 30.6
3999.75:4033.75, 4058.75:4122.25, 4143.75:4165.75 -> 1.0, 42.7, 45.6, 44.3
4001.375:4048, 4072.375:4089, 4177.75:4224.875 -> -0.7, 42.4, 44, 42.9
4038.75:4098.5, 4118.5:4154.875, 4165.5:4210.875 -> -1.8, 42.9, 43.4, 43.2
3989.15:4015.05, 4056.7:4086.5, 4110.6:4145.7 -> 1.7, 41.7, 45.9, 44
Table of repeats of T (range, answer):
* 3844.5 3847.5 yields 30.8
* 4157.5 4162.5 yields 47.4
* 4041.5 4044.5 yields 42.6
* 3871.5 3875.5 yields 25.8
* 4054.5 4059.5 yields 39.8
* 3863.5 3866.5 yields 32.3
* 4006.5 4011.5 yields 44.5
